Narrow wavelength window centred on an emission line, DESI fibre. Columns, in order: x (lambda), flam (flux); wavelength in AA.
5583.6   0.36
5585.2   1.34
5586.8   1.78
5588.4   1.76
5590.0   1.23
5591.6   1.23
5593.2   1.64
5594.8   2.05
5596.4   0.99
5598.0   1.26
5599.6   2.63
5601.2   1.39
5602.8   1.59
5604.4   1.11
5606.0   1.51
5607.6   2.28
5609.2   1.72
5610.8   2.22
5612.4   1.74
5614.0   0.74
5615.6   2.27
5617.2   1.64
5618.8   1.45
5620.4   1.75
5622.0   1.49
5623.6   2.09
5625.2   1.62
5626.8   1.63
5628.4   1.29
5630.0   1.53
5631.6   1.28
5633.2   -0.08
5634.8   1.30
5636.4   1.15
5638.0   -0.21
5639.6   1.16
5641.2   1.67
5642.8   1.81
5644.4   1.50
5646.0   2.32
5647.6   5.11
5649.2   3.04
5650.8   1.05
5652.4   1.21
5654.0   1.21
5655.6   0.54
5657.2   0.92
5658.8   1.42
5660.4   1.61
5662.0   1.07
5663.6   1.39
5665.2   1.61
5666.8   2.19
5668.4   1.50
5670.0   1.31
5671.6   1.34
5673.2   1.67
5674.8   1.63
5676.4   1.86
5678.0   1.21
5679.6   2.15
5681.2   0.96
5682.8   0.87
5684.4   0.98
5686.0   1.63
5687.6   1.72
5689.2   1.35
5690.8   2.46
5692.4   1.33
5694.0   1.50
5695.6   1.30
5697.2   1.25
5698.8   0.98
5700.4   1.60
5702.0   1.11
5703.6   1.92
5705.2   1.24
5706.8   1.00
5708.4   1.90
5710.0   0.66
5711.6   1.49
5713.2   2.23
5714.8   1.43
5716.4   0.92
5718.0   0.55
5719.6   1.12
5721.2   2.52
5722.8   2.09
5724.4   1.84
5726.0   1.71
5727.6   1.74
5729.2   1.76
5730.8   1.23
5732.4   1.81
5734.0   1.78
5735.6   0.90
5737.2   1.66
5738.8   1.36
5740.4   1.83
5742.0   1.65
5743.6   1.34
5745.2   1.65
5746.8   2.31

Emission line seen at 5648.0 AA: H-beta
